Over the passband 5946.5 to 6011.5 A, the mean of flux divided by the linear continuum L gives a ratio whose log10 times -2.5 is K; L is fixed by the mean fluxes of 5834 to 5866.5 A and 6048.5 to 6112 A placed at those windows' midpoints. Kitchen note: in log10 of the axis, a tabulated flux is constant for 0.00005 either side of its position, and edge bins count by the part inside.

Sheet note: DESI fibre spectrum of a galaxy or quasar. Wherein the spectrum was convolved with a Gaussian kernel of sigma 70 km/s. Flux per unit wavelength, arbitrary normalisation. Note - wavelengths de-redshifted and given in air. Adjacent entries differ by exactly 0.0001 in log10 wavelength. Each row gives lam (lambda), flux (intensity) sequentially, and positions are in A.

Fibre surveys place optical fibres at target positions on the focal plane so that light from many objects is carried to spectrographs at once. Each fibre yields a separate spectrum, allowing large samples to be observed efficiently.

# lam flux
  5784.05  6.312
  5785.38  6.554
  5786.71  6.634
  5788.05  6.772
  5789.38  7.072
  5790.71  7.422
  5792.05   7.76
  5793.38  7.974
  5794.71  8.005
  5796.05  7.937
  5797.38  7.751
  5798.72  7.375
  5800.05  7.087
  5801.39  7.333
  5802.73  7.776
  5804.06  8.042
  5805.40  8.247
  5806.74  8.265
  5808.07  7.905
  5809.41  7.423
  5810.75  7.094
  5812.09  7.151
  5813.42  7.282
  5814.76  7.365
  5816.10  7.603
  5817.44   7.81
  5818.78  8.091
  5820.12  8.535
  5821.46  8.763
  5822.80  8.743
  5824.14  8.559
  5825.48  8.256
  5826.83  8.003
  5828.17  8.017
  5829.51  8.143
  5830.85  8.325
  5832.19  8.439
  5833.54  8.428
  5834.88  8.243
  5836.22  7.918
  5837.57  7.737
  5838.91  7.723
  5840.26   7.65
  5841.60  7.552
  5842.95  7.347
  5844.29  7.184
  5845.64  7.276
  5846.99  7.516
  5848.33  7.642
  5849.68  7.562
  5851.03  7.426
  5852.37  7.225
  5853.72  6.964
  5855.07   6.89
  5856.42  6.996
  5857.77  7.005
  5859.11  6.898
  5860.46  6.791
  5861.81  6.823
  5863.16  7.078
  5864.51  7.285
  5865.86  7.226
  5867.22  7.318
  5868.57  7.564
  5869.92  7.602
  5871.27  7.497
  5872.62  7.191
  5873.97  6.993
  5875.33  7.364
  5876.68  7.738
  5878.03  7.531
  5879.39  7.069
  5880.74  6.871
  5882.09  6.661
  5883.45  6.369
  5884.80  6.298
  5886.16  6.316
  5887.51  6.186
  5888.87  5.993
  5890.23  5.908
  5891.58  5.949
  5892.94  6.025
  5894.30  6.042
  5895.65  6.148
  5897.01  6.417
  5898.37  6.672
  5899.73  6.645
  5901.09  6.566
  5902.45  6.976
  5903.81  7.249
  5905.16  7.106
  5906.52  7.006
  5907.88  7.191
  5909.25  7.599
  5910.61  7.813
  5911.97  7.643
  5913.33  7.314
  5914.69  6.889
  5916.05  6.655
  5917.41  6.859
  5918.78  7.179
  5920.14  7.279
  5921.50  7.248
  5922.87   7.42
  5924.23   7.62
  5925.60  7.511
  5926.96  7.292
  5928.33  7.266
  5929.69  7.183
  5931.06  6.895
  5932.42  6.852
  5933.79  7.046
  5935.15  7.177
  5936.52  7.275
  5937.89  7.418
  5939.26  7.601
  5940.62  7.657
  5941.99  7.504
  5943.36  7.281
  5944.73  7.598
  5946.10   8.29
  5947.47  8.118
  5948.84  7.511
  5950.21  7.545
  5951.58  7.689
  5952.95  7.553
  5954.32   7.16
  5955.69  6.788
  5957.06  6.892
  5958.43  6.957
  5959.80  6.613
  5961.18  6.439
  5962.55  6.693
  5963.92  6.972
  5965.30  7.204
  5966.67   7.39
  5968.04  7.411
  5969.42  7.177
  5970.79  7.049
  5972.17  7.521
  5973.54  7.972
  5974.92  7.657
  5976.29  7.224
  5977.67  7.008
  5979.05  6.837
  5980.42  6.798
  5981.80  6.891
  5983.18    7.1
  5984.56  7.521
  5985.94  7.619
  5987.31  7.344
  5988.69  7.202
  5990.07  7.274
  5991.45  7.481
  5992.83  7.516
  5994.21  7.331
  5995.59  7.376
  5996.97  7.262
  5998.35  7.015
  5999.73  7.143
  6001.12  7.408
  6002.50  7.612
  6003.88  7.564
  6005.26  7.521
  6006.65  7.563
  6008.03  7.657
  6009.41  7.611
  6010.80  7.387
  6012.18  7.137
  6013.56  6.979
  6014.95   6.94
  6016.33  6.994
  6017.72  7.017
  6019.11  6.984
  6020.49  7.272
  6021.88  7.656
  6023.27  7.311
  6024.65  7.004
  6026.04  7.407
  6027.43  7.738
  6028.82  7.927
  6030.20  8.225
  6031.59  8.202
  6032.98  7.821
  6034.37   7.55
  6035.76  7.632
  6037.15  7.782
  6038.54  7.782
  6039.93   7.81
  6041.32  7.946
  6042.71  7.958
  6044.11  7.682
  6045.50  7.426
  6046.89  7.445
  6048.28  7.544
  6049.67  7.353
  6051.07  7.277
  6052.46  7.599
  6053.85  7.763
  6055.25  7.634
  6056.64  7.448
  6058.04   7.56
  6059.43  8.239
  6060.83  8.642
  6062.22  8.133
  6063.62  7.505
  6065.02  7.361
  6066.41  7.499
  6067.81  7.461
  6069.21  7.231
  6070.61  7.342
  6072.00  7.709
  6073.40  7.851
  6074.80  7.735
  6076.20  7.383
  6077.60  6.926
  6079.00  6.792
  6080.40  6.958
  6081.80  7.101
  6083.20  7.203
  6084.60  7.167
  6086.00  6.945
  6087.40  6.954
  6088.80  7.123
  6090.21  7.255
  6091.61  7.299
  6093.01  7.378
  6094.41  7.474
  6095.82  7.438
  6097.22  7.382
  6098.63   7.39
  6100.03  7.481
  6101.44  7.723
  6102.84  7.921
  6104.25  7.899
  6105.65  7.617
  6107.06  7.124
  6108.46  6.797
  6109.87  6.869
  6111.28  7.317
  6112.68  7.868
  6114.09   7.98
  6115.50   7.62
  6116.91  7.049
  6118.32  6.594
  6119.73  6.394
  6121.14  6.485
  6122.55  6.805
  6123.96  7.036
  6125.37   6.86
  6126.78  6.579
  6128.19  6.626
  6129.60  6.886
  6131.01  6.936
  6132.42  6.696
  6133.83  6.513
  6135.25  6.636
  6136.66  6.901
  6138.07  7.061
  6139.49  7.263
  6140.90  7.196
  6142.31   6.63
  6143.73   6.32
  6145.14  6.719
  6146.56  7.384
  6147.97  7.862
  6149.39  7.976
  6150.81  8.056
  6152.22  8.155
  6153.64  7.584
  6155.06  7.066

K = 0.01 mag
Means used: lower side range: 7.34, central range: 7.29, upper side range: 7.43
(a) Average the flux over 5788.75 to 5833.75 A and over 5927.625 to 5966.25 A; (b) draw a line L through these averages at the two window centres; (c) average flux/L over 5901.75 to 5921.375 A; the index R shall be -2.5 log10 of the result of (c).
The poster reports 0.03 mag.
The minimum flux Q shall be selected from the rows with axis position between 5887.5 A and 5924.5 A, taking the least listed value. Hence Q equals 5.908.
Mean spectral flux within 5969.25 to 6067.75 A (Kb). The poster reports 7.48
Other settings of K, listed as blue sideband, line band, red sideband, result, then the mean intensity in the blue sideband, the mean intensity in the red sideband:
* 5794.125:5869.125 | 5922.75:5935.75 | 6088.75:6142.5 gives 0.04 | 7.65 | 7.14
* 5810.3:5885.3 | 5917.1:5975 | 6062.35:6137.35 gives 0.01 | 7.51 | 7.2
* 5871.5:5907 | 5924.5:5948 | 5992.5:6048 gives -0.07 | 6.67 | 7.49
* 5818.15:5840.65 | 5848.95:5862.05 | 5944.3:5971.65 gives 0.14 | 8.22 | 7.25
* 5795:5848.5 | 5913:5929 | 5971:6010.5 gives 0.05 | 7.84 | 7.35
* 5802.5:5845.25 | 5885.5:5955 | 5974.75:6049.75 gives 0.09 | 7.92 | 7.43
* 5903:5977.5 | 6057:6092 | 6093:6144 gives -0.04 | 7.28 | 7.1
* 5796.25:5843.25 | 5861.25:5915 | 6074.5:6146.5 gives 0.12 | 7.89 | 7.1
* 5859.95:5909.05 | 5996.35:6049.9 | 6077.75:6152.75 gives -0.07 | 6.83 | 7.16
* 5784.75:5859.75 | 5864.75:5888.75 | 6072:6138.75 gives 0.08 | 7.66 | 7.15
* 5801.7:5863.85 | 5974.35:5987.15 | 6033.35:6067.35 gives 0.07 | 7.69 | 7.69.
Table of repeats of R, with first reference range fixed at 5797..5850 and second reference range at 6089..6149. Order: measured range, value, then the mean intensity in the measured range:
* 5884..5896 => 0.25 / 6.1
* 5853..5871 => 0.09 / 7.12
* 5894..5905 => 0.15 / 6.64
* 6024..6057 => -0.05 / 7.67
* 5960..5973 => 0.06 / 7.09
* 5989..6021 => 0.01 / 7.31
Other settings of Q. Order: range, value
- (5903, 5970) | 6.439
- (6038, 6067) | 7.277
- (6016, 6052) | 6.984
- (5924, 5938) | 6.852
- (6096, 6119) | 6.594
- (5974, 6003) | 6.798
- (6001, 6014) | 6.979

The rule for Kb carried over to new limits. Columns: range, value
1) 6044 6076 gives 7.62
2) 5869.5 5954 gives 7.09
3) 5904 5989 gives 7.27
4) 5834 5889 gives 7.2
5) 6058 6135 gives 7.27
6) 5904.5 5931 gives 7.26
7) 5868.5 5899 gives 6.7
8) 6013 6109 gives 7.48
